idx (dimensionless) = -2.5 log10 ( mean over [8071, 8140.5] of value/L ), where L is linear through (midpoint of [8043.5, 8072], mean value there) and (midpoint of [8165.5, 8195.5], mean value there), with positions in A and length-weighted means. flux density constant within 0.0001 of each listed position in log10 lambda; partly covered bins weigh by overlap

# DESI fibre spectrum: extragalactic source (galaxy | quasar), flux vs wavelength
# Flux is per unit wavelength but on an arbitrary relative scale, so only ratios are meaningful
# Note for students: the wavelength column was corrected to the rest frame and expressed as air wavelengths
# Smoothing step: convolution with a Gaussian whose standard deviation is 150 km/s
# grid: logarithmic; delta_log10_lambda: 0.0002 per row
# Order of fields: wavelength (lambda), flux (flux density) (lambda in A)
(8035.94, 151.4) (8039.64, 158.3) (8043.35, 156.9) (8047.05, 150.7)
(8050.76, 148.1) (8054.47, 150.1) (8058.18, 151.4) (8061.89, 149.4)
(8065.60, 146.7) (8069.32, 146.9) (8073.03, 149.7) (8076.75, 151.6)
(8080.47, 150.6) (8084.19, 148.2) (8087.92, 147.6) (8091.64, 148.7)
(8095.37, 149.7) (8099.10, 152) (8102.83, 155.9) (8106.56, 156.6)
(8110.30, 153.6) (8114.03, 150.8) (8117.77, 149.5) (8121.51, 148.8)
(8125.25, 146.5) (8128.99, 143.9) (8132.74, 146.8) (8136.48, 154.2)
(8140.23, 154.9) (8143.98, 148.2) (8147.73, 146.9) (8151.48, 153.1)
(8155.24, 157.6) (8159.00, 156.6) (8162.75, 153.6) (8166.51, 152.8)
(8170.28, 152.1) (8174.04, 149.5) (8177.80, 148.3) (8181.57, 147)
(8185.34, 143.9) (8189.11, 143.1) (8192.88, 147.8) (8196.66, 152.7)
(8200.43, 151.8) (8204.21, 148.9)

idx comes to -0.011 mag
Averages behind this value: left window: 150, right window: 148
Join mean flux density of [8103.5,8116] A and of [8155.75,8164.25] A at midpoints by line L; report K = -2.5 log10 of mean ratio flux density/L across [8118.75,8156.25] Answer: 0.04 mag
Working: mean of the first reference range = 154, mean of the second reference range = 156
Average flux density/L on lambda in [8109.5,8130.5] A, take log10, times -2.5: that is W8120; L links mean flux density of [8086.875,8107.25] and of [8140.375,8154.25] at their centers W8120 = 0.02 mag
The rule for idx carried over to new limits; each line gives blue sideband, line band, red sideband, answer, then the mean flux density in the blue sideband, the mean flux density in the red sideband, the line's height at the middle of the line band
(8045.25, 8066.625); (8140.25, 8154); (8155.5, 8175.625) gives 0.02 mag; 150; 153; 153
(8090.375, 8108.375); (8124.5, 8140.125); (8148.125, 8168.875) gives 0.03 mag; 153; 154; 153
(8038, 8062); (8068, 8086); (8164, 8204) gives 0.01 mag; 152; 149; 152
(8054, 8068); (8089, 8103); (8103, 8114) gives 0.02 mag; 149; 155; 153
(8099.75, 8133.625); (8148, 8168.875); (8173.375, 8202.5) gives -0.04 mag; 150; 148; 149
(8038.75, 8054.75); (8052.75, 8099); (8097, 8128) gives 0.02 mag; 153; 151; 152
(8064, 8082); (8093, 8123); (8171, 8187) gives -0.02 mag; 149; 148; 149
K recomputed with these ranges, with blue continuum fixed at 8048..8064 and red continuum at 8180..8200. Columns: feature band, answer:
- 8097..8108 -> -0.041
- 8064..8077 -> 0.008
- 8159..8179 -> -0.031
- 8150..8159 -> -0.055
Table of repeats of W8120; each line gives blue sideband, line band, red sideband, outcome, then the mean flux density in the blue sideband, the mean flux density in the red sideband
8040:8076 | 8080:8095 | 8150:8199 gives 0.01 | 150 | 151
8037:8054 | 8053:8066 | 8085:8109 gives 0.02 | 153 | 152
